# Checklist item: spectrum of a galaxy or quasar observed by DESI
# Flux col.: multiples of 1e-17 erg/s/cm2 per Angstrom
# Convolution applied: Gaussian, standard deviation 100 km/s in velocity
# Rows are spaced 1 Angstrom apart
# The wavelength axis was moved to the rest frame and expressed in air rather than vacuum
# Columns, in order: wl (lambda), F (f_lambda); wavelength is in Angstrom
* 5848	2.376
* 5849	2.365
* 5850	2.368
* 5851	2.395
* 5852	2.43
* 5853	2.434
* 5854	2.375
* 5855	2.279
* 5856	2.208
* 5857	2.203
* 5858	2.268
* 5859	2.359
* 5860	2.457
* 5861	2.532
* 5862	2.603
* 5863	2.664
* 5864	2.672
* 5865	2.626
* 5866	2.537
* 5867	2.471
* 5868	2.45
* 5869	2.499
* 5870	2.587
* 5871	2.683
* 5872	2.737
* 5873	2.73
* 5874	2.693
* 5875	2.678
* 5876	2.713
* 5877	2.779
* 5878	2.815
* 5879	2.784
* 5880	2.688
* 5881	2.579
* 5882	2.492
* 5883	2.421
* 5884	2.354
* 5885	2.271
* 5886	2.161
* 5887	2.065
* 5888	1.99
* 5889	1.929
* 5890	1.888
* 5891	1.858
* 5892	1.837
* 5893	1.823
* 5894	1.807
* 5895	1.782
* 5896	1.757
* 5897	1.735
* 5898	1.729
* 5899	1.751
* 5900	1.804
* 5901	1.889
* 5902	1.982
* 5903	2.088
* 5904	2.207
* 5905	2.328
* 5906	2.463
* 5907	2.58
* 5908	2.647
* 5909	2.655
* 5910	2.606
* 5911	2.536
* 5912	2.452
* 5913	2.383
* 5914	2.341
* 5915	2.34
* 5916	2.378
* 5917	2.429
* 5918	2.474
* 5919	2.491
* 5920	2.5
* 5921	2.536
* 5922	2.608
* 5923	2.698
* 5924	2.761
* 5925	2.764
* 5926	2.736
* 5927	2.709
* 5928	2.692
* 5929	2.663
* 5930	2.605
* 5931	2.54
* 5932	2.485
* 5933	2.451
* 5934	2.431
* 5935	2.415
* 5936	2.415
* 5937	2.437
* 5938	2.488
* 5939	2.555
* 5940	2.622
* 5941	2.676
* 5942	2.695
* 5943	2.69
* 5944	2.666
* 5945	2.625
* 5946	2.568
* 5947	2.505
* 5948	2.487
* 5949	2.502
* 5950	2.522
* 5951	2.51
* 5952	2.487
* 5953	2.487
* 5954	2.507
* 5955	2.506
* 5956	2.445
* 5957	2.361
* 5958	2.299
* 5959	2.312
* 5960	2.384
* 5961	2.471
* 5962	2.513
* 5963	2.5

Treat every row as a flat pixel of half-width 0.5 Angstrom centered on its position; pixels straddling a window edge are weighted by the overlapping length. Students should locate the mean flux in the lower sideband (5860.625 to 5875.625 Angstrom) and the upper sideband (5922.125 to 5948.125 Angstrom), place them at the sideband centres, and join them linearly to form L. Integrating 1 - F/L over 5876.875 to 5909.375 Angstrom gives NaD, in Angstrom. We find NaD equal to 5.4 Angstrom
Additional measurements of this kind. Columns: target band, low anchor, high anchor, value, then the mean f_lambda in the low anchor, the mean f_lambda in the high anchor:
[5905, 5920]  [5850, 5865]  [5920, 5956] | 0.3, 2.43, 2.57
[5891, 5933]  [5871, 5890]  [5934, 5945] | 3.3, 2.48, 2.56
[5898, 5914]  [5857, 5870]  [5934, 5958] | 1.5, 2.5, 2.52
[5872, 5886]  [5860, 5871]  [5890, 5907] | -1.8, 2.56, 1.95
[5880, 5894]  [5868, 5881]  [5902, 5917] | 2.5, 2.68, 2.41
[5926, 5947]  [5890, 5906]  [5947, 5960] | -2.7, 1.91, 2.45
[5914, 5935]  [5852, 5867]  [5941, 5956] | -0.3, 2.44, 2.55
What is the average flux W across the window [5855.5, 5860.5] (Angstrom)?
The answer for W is 2.3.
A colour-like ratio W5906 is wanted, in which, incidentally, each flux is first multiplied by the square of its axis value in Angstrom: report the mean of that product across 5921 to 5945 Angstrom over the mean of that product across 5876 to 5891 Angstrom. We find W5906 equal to 1.12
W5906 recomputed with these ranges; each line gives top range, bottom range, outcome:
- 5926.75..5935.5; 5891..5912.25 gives 1.22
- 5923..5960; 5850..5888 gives 1.04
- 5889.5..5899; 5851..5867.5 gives 0.75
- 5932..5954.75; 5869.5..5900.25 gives 1.14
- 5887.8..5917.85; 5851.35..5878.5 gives 0.85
